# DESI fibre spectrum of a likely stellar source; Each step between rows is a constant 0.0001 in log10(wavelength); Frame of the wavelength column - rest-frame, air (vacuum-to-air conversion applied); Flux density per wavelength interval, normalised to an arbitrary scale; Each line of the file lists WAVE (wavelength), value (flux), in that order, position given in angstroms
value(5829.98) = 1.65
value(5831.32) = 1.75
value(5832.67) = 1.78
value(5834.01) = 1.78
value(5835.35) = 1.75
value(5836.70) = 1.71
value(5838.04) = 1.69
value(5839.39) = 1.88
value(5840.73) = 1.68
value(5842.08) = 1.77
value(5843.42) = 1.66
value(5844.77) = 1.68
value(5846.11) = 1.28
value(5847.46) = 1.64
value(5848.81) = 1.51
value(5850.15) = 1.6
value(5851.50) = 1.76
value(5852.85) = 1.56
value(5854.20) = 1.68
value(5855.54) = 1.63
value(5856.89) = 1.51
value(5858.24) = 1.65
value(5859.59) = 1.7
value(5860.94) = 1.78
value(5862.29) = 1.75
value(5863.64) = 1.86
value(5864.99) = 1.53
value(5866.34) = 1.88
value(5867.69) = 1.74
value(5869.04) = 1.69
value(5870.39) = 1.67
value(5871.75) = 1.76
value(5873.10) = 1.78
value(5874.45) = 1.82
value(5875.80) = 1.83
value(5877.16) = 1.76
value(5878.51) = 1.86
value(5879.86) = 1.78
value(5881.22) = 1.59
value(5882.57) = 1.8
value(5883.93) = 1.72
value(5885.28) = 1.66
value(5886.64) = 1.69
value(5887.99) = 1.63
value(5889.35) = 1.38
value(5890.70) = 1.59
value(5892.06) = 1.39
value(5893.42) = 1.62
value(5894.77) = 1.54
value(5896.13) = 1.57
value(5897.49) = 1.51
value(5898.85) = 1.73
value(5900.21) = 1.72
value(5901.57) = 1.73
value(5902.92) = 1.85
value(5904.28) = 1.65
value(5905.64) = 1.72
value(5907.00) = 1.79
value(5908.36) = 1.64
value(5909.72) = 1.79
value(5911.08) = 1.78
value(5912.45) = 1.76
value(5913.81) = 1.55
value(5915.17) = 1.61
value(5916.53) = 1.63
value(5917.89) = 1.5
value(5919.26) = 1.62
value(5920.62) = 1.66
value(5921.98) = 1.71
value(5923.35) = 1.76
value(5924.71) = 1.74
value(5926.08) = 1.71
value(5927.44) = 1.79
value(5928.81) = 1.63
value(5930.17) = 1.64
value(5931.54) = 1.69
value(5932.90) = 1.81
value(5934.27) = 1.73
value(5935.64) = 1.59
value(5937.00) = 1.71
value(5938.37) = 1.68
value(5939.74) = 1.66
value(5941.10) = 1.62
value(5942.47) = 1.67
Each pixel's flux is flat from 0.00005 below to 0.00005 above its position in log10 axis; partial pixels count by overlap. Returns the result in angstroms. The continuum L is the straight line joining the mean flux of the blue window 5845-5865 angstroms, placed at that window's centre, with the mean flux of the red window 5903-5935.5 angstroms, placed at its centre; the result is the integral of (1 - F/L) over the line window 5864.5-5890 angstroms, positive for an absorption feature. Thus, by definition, -1.0 angstroms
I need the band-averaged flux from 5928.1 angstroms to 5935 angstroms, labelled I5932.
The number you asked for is 1.7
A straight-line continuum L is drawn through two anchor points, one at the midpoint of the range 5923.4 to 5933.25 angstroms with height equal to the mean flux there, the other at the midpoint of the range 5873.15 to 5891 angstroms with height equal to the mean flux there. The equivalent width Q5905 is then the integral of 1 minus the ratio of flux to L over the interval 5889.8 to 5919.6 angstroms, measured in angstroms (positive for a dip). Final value 1.1 angstroms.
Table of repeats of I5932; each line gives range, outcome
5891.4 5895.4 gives 1.52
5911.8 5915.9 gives 1.64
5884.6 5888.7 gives 1.66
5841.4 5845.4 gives 1.7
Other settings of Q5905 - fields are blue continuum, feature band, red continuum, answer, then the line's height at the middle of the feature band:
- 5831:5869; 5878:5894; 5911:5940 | 0.4 angstroms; 1.68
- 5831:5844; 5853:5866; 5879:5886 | 0.4 angstroms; 1.73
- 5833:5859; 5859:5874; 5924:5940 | -0.7 angstroms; 1.67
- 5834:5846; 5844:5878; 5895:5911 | 0.5 angstroms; 1.71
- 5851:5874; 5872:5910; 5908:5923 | -0.1 angstroms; 1.68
